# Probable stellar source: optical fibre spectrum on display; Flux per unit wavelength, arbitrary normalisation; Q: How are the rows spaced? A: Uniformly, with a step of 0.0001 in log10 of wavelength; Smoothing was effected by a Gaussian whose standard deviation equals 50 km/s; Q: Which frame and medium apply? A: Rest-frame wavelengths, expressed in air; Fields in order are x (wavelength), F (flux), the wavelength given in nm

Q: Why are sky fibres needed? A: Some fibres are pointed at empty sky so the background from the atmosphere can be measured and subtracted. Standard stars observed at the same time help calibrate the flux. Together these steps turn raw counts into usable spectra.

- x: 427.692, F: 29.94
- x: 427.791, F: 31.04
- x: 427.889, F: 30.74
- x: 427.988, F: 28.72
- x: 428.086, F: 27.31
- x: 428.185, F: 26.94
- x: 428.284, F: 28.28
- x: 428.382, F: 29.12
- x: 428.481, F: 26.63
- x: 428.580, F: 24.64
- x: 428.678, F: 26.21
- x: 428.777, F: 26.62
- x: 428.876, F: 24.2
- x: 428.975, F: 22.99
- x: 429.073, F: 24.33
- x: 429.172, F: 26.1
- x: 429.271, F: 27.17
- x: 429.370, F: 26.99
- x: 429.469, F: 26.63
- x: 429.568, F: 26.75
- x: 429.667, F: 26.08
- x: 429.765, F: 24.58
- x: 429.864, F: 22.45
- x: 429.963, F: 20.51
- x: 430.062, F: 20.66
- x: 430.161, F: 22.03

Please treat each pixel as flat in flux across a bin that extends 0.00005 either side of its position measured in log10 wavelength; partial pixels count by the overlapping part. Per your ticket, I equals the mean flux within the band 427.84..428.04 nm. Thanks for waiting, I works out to 29.7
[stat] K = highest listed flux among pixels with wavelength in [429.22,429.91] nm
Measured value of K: 27.17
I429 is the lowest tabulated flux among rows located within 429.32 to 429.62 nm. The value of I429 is 26.63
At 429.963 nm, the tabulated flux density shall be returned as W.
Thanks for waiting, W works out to 20.51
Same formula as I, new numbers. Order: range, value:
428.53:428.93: 25.4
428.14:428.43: 28.1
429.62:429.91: 24.5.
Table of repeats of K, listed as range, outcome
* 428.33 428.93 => 29.12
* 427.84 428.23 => 30.74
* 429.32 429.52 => 26.99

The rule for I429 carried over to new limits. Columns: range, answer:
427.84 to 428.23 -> 26.94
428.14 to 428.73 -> 24.64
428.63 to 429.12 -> 22.99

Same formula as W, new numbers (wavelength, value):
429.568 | 26.75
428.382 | 29.12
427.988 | 28.72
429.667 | 26.08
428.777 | 26.62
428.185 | 26.94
